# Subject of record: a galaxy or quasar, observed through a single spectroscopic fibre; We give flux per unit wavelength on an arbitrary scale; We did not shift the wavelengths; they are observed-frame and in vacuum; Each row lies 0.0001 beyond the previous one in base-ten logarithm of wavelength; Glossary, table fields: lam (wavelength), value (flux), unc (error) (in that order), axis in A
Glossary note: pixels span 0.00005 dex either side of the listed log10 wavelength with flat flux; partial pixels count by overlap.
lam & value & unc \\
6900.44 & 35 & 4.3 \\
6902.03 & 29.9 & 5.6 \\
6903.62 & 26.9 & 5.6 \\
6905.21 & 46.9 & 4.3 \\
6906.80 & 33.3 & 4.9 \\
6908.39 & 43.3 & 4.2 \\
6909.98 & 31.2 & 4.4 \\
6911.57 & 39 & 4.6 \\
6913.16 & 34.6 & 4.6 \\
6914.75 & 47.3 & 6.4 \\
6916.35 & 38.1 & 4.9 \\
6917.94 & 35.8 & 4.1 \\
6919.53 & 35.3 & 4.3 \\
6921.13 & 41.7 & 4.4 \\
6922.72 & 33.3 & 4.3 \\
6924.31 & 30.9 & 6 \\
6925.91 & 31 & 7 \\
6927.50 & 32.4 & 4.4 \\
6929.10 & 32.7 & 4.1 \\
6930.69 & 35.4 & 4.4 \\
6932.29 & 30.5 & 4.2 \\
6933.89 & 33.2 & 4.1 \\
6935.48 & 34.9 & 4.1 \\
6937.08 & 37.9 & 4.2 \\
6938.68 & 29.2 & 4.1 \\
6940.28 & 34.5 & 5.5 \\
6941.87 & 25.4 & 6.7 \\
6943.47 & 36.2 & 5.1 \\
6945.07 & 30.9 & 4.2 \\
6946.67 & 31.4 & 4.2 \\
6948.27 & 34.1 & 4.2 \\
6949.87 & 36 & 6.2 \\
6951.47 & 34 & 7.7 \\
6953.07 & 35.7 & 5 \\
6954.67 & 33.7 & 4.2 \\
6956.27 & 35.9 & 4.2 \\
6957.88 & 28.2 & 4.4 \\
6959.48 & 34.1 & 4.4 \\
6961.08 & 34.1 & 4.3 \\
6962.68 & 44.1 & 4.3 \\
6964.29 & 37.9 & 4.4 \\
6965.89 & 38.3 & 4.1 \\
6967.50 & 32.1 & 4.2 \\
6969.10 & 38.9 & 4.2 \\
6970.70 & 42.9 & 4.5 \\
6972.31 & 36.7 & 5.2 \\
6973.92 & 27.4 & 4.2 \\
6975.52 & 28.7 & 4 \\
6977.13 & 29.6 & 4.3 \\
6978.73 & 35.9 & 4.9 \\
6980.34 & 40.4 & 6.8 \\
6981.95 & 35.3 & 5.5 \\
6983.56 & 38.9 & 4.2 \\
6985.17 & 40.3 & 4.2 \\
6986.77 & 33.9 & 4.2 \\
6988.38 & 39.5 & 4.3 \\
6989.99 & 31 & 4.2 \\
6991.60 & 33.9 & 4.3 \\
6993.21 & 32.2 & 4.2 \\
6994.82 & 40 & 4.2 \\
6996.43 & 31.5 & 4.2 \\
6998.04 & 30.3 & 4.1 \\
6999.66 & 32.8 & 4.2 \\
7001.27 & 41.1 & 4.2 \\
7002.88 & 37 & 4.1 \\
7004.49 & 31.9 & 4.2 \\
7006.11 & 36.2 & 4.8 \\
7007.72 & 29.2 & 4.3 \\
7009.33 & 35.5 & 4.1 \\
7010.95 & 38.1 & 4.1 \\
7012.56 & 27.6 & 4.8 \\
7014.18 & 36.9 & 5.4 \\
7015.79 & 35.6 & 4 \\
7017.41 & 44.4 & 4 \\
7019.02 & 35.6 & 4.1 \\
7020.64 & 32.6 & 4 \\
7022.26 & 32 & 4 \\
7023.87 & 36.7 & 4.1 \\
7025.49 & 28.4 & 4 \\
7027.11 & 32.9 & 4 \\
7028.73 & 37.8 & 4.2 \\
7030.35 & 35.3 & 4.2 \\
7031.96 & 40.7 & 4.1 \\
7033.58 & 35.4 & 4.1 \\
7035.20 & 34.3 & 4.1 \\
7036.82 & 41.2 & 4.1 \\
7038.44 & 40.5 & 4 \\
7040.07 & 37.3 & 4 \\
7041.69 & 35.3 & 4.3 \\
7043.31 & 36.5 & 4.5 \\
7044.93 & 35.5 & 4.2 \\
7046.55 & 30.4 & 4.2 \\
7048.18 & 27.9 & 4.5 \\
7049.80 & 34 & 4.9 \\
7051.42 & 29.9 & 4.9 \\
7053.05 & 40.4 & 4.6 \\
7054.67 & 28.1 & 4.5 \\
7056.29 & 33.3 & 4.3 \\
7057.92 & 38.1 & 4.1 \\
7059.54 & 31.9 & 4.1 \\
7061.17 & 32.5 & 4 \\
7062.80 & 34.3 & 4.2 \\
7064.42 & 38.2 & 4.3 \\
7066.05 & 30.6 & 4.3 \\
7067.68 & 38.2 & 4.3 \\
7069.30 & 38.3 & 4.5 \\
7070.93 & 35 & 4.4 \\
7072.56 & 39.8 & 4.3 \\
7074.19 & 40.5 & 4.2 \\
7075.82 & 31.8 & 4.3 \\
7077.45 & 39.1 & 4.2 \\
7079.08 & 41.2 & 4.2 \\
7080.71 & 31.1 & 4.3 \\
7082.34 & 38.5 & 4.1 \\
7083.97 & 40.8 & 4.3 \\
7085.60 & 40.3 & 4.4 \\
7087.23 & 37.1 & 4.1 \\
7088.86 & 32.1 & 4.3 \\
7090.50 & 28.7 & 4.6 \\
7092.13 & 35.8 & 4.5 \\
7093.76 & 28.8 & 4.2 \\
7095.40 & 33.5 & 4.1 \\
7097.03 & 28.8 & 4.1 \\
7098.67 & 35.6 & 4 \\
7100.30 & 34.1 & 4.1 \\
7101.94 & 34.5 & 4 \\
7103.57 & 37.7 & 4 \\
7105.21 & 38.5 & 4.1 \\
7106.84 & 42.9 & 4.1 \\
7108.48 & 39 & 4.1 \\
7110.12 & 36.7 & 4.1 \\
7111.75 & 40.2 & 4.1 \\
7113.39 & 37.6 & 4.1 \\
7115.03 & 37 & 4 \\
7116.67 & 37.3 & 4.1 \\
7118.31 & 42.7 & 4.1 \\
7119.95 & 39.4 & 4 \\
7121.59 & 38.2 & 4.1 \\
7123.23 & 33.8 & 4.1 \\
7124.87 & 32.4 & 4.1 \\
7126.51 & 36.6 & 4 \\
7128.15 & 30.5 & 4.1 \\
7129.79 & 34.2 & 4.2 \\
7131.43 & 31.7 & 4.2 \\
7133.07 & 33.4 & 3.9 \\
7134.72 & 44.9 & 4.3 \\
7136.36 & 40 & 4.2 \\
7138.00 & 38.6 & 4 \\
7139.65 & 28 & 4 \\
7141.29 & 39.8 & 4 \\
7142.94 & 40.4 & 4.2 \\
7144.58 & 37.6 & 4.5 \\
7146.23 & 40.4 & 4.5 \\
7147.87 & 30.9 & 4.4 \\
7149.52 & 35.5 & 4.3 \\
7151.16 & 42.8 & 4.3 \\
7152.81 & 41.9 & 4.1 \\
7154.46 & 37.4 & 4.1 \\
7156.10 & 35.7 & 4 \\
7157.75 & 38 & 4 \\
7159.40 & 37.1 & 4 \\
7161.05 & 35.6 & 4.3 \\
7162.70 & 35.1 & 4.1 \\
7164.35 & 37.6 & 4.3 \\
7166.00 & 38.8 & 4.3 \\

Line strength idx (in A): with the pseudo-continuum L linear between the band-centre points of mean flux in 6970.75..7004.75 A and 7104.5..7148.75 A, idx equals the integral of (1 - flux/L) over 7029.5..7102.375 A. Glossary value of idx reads 1.9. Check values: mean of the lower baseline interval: 34.9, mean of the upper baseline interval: 37.1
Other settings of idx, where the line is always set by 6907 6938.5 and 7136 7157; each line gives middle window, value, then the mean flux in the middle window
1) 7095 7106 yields 0.7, 34.7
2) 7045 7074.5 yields 1.9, 34.4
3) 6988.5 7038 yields 1.8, 35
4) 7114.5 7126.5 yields 0.0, 37.2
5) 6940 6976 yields 1.4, 34.5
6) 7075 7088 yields -0.2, 37.5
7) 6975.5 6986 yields 0.0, 36.1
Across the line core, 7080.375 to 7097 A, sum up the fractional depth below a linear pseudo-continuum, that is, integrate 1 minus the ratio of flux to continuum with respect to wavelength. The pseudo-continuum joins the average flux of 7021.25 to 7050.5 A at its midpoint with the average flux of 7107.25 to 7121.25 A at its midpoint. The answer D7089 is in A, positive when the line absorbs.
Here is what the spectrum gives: 1.37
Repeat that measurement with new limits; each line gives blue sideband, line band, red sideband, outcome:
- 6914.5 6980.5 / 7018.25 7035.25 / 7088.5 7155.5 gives 0.3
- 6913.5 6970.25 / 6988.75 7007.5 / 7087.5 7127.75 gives 0.4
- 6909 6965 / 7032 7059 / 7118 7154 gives 0.6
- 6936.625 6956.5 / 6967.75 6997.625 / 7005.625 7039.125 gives -0.8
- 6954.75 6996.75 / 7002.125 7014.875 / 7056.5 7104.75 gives 0.5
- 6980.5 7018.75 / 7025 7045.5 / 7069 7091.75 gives -0.2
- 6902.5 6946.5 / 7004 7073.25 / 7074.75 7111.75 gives 1.1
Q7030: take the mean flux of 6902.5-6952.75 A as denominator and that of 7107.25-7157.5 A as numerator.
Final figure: 1.07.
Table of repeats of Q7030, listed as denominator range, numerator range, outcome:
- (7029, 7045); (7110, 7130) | 0.98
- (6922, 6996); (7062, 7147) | 1.06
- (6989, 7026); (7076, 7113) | 1.05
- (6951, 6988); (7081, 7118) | 1.02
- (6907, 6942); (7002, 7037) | 1.00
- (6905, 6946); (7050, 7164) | 1.04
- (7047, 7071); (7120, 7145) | 1.06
